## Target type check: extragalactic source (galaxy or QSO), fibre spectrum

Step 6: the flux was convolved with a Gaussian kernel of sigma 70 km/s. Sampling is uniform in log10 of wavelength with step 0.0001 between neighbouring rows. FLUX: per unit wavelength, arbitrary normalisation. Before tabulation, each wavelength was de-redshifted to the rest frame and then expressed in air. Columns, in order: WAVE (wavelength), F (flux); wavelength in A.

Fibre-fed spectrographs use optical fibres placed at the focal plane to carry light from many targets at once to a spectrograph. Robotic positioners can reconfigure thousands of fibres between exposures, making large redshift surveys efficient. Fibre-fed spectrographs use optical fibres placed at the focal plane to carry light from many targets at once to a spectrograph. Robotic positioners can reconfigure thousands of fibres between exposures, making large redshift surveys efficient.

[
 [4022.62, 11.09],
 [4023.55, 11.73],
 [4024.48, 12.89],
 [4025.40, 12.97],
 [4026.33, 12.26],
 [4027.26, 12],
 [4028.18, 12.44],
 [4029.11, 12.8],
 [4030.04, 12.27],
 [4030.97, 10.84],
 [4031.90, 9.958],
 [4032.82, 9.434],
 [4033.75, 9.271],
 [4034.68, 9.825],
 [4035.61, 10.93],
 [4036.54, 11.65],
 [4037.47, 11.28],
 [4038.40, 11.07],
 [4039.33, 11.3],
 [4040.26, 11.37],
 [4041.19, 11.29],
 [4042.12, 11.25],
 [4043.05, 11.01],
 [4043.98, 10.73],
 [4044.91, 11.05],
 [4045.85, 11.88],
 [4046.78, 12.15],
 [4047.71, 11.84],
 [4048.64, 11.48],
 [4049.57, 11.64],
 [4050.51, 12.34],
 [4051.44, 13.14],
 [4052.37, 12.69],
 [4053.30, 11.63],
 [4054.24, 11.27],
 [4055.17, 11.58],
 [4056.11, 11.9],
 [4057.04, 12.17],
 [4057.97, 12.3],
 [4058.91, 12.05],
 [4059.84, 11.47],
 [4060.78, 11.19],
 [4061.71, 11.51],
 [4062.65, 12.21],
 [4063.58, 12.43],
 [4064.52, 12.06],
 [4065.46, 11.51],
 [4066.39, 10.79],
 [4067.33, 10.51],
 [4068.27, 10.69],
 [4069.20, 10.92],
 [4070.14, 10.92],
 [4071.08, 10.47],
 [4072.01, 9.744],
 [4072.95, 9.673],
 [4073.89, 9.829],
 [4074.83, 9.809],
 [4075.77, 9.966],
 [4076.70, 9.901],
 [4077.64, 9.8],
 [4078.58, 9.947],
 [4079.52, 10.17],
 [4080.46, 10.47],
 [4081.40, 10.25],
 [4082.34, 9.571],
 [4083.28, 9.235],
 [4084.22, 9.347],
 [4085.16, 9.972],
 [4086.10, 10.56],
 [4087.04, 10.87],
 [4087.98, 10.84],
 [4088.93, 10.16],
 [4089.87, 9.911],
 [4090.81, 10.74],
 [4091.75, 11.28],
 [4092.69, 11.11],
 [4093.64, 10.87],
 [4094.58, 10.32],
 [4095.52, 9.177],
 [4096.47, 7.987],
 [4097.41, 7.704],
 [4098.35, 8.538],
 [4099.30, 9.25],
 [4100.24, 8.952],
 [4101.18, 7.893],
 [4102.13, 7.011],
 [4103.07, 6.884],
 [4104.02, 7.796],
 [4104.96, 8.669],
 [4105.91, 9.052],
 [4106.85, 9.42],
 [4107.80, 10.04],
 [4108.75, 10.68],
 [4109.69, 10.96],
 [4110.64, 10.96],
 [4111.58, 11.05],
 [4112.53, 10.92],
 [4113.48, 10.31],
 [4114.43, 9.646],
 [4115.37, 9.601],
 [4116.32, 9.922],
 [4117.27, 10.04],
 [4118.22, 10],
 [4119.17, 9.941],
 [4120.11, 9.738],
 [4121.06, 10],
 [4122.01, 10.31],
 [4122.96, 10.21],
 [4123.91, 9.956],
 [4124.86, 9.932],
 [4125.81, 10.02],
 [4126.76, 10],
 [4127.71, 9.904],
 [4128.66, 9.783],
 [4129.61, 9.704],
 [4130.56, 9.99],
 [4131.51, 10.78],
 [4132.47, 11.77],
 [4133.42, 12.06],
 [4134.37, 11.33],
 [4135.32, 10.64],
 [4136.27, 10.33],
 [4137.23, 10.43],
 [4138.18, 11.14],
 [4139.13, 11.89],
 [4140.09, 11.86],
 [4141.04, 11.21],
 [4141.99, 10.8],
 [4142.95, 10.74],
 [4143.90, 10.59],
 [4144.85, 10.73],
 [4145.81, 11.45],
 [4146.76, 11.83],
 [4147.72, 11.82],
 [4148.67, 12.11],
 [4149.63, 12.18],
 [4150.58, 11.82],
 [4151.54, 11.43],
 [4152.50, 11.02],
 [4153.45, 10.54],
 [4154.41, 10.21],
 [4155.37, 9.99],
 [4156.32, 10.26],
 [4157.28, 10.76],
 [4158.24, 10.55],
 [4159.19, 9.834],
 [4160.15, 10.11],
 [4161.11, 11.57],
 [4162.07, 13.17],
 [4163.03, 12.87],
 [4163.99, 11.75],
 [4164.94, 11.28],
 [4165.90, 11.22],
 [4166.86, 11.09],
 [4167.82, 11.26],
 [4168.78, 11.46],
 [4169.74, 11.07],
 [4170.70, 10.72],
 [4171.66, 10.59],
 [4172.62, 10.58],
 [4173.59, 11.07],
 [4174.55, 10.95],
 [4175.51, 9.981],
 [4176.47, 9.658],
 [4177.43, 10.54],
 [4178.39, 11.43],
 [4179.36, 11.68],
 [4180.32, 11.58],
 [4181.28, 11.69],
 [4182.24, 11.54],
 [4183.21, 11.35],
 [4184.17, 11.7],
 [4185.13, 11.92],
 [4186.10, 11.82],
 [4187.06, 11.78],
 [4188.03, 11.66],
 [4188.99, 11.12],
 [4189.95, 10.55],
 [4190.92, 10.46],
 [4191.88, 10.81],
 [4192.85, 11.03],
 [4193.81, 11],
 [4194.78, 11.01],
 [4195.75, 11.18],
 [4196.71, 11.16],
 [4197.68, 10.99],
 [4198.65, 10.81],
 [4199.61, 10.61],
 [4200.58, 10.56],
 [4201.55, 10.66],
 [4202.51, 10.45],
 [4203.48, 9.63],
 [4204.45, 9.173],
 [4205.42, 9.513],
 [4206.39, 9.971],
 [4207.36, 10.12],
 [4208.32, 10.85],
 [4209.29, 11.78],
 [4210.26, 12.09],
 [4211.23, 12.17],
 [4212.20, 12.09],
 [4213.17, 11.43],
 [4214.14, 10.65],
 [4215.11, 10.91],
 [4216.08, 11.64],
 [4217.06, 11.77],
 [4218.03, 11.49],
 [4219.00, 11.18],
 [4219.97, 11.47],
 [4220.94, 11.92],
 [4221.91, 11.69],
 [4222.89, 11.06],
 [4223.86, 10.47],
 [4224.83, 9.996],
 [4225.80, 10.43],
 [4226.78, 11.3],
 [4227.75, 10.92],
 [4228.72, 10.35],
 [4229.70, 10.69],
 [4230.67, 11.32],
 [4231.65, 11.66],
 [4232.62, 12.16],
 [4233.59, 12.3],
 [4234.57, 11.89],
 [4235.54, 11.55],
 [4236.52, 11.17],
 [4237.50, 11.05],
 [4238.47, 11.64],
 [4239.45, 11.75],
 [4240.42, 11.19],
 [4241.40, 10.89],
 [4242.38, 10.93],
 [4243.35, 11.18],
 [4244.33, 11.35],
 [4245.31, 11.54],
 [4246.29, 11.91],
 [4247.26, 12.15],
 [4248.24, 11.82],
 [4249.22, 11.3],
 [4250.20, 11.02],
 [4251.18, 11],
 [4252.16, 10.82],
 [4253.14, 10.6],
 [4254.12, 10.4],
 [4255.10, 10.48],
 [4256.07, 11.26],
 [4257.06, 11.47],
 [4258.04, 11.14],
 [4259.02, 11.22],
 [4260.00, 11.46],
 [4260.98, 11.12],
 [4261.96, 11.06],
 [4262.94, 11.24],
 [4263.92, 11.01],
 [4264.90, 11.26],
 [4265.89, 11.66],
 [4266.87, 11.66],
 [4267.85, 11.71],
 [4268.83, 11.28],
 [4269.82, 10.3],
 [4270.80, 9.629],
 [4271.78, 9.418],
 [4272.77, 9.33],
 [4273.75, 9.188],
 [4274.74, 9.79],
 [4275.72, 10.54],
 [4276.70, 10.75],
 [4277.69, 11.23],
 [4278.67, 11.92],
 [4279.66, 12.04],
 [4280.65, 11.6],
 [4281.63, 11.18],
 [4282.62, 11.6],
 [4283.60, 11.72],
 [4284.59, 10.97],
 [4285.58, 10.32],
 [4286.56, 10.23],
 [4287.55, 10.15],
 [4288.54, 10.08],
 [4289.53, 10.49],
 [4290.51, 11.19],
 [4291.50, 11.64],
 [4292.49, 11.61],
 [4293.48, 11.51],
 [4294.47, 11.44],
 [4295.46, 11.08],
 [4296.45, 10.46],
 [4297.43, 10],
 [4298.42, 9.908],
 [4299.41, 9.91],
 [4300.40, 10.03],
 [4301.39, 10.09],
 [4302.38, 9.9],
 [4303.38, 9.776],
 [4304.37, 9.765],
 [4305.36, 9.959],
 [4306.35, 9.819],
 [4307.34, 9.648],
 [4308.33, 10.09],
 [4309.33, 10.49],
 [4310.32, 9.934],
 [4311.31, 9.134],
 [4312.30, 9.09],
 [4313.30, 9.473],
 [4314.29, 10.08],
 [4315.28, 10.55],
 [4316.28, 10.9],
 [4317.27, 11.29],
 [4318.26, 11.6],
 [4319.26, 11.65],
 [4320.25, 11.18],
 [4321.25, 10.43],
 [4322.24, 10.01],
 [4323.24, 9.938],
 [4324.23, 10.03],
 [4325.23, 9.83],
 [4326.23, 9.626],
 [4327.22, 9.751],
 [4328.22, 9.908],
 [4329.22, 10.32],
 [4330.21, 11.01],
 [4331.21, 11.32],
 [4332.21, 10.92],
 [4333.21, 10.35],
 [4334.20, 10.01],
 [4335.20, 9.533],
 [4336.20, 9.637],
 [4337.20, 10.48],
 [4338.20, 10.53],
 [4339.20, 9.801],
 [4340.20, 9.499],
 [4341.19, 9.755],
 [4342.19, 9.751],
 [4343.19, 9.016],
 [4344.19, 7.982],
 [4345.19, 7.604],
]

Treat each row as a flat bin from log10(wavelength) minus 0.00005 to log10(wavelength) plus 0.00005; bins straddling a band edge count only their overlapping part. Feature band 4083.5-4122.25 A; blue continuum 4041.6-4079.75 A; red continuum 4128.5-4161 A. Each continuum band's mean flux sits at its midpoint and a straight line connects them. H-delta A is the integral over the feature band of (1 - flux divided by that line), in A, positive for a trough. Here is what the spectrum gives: 4.8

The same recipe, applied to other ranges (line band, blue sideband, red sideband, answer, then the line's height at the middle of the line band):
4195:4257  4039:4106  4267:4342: -3.8 A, 10.5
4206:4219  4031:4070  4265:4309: -0.6 A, 10.8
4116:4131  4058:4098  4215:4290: 0.9 A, 10.6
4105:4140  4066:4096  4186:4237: 0.5 A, 10.5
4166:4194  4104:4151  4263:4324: -1.5 A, 10.6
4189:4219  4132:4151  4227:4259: 1.1 A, 11.3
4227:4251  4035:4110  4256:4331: -1.9 A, 10.6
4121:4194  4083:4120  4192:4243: -4.5 A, 10.4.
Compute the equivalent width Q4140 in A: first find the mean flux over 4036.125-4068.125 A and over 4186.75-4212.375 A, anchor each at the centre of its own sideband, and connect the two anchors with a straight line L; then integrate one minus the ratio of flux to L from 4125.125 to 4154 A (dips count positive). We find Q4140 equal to 0.4 A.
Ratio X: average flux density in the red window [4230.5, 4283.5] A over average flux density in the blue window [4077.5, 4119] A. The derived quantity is 1.1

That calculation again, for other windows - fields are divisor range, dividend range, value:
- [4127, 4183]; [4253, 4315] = 0.96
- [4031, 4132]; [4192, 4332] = 1.04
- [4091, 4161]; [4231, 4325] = 1.06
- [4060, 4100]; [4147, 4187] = 1.09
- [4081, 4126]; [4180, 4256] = 1.14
